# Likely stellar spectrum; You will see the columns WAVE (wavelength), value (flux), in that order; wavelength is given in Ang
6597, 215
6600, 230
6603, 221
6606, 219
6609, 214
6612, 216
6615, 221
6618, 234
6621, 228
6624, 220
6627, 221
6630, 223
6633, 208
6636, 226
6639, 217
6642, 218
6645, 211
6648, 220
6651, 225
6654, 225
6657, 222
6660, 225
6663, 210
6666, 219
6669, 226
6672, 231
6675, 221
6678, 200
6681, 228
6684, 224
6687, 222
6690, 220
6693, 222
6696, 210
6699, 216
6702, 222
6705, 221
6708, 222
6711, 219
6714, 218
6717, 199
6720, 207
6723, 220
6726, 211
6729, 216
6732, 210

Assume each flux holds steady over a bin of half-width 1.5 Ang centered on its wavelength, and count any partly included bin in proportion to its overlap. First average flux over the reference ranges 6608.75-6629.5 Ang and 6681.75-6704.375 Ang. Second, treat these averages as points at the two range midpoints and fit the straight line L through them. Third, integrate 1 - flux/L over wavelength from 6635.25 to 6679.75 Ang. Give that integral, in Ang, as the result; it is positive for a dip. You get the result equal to 0.3 Ang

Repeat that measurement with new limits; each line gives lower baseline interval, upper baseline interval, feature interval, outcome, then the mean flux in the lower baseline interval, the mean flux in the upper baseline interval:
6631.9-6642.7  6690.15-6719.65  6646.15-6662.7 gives -0.38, 218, 216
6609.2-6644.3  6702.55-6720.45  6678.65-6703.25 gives -0.37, 221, 215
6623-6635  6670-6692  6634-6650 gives 0.05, 218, 221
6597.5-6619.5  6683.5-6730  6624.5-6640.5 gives 0.11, 222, 217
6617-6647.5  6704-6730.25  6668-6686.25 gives -0.35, 220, 215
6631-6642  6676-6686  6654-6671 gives -0.27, 217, 218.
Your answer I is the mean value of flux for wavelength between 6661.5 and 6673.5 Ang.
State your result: 222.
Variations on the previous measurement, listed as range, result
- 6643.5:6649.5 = 216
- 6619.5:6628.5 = 223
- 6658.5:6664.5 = 218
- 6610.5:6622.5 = 225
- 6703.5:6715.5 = 220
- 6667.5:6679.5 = 220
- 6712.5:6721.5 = 208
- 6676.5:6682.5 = 214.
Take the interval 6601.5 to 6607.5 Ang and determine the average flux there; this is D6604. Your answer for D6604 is 220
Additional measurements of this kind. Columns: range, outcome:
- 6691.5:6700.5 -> 216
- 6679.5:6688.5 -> 225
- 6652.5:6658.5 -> 224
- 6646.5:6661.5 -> 223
